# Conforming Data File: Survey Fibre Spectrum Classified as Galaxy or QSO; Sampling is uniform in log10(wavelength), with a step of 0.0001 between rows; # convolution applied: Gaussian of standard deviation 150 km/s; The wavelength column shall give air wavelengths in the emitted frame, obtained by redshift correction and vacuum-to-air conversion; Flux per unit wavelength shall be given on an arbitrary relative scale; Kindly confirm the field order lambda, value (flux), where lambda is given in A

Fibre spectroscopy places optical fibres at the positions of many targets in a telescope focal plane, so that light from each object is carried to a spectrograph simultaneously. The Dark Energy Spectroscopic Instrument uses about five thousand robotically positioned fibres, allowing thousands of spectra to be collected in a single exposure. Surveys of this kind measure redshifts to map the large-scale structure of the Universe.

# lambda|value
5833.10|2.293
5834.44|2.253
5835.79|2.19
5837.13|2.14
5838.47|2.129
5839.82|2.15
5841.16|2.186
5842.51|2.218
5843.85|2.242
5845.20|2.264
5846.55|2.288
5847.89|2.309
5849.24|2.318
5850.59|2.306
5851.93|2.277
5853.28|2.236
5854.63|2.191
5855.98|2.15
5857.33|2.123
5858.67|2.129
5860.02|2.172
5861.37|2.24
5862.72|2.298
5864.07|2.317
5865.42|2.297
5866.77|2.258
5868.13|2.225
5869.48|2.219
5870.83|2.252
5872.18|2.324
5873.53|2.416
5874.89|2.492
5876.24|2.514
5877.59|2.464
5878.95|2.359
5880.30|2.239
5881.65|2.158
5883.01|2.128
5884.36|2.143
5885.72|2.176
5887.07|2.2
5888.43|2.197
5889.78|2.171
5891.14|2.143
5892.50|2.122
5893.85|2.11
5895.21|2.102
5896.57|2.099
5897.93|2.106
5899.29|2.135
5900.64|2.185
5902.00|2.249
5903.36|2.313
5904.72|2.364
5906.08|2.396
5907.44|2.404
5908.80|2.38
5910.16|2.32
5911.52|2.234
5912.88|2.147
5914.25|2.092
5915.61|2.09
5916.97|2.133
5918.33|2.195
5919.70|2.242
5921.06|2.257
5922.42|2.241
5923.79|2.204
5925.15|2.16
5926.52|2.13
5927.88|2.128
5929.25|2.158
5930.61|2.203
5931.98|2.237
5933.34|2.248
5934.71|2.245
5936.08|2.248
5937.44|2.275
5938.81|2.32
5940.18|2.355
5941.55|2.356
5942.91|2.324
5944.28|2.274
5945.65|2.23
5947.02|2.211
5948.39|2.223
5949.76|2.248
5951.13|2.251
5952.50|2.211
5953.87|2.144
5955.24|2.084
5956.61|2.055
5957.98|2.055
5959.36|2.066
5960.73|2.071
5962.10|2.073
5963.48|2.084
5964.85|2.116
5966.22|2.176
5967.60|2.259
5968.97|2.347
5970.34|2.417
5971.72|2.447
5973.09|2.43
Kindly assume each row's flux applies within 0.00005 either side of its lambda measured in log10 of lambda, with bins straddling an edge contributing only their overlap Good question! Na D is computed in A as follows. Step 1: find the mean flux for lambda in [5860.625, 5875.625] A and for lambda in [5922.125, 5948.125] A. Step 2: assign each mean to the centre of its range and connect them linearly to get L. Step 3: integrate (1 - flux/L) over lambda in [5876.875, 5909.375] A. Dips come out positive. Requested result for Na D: 0.8 A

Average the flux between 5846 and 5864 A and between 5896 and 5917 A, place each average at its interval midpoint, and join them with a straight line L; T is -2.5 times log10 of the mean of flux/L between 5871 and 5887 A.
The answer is -0.034 mag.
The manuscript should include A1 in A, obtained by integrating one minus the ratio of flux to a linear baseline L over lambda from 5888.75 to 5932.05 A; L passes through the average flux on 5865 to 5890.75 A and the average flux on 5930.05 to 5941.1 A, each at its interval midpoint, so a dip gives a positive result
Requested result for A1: 1.32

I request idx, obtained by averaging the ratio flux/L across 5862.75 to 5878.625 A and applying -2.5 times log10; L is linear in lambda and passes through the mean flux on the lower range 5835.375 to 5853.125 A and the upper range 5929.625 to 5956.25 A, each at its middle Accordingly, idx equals -0.05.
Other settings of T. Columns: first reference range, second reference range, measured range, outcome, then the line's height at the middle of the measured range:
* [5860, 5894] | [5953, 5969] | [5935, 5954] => -0.06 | 2.15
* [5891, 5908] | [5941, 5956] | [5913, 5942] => 0.01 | 2.22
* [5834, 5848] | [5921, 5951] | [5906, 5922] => 0.00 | 2.23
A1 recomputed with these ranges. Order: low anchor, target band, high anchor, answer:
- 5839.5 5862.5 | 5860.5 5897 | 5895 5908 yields -0.2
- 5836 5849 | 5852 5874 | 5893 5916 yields -0.2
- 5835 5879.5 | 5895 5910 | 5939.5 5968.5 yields -0.2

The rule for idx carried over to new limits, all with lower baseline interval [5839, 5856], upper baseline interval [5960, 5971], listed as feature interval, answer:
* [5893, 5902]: 0.04 mag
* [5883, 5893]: 0.03 mag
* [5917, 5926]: 0.00 mag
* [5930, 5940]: -0.03 mag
